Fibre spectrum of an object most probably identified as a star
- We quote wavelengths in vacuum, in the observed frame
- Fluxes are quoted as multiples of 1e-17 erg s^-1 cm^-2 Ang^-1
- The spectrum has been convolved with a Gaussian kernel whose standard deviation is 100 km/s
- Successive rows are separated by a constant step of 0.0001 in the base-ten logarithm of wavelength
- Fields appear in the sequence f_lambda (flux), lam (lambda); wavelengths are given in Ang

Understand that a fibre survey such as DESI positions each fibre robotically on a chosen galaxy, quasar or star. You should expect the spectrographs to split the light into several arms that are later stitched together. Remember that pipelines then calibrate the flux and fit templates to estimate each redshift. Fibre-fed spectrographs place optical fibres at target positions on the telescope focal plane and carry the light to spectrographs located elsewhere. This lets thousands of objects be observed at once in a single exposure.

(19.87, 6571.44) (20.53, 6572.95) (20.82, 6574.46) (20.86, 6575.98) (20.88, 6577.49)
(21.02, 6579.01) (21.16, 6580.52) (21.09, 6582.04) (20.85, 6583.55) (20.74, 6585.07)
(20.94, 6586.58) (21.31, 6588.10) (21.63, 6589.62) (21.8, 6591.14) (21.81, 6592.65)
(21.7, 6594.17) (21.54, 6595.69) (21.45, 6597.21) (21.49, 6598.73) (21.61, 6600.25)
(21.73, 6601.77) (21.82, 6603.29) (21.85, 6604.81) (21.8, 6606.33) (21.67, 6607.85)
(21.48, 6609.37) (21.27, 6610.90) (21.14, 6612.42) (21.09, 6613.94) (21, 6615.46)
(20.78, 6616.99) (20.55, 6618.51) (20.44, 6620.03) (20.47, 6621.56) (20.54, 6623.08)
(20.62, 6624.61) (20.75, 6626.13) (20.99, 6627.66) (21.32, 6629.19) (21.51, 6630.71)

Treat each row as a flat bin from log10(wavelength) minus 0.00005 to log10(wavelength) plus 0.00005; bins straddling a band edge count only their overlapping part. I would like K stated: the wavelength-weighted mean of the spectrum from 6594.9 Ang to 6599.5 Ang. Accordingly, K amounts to 21.5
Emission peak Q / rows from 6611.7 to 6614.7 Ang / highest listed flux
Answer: 21.14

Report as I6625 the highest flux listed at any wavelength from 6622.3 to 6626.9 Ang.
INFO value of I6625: 20.75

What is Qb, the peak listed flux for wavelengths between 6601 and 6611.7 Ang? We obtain 21.85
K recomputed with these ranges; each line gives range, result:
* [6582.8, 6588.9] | 21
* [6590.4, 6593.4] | 21.9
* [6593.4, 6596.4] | 21.6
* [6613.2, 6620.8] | 20.8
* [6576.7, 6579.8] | 21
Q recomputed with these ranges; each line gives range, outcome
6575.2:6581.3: 21.16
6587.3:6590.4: 21.63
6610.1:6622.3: 21.27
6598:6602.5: 21.73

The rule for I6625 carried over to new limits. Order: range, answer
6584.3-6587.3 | 20.94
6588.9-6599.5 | 21.81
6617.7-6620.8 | 20.55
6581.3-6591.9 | 21.8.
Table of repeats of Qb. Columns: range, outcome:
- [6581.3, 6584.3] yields 21.09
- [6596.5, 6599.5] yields 21.49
